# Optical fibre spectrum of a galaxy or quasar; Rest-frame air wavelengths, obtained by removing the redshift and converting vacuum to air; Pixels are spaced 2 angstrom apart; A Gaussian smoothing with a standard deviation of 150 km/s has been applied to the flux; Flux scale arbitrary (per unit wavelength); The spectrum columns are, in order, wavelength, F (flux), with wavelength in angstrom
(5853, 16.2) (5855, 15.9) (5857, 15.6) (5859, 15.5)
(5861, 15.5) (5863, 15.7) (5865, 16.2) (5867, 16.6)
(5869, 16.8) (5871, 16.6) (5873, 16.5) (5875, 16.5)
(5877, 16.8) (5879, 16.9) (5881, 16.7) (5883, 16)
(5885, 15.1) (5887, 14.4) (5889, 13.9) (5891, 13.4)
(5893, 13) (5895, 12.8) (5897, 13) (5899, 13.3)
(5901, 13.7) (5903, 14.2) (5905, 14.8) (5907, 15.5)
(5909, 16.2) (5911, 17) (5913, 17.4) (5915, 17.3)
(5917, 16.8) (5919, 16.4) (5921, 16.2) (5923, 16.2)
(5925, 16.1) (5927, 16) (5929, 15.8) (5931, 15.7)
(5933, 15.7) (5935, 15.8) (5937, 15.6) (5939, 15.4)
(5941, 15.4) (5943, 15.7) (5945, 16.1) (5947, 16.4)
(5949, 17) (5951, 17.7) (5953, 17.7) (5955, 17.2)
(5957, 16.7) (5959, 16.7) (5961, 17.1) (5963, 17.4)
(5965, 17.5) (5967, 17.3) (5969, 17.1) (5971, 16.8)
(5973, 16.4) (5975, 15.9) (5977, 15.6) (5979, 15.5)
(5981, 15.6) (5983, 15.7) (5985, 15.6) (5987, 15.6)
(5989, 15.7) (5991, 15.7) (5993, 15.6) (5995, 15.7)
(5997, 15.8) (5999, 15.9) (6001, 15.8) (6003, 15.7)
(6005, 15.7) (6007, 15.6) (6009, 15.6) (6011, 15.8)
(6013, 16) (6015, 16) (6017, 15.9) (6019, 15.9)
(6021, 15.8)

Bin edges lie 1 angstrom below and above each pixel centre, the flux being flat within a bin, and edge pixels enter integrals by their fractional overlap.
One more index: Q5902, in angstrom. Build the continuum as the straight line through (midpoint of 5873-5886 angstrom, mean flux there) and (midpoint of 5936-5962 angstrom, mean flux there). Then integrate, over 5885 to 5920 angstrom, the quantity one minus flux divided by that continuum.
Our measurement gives 3.2 angstrom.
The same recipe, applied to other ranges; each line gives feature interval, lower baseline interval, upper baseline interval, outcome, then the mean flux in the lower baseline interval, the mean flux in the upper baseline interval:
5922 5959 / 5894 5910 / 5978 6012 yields -3.6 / 14.2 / 15.7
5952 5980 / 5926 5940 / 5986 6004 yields -1.9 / 15.7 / 15.7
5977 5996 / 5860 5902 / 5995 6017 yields 0.1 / 15.2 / 15.8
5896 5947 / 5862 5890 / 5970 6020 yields 0.9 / 16.1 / 15.8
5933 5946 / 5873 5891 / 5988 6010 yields 0.0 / 15.7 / 15.7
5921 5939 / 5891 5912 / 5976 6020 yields -1.4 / 14.3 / 15.7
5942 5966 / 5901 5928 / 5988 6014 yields -1.5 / 16.1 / 15.7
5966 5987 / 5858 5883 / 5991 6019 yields -0.3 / 16.3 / 15.8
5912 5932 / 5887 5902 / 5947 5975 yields -2.0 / 13.4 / 17.1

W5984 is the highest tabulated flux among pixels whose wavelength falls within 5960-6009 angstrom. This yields 17.5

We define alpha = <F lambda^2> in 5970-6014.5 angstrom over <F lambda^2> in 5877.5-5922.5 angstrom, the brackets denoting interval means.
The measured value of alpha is 1.07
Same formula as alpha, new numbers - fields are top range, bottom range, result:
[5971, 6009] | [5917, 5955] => 0.99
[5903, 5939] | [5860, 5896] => 1.05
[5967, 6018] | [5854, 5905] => 1.08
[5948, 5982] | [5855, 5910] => 1.13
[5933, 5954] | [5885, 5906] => 1.20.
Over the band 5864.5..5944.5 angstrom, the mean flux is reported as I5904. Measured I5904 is 15.6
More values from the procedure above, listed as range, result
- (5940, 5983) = 16.6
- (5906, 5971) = 16.5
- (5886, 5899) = 13.4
